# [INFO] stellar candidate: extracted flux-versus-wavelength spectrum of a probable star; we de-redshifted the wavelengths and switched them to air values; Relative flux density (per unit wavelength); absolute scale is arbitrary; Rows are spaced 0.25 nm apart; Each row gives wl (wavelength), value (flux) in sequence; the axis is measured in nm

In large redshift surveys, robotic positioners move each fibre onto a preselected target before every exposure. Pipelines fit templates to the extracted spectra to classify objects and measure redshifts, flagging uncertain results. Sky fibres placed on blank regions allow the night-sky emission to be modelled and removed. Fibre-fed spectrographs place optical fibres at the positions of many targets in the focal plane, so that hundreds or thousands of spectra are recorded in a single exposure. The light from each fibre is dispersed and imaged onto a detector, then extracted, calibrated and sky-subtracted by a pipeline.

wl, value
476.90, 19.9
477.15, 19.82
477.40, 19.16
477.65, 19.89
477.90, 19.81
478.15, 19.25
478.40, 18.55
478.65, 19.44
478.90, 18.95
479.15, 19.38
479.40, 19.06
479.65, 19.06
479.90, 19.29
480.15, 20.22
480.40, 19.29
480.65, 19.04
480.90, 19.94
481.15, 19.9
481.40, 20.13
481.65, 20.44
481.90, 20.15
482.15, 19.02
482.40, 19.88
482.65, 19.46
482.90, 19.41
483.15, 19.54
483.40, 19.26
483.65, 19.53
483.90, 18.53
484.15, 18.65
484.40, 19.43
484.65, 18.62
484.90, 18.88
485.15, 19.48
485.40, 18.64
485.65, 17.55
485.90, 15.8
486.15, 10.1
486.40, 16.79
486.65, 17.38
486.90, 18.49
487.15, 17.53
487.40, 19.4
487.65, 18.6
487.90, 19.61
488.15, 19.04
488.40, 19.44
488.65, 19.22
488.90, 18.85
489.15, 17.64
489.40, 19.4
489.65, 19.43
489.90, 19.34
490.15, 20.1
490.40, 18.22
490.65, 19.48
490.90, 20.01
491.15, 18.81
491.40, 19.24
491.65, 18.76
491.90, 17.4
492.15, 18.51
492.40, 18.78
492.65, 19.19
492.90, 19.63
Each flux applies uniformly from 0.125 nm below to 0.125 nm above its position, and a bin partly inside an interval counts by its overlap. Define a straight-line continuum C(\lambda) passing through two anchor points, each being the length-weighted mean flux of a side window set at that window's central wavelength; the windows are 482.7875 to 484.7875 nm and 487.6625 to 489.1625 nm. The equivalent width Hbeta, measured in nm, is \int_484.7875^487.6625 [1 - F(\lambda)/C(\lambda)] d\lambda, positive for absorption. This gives 0.26 nm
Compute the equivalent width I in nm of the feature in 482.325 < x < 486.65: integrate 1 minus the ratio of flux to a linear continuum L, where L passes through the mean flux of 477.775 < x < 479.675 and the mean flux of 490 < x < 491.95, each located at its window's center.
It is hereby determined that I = 0.22 nm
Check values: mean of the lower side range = 19.2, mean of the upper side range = 19.1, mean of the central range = 18.2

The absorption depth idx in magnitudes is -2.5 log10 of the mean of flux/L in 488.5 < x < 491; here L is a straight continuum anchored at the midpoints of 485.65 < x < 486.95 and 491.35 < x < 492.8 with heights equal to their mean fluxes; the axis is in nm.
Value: -0.10 mag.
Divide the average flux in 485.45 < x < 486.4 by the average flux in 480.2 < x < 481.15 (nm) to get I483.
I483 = 0.77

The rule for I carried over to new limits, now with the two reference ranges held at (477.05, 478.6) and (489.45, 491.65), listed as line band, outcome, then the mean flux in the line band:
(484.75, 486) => 0.08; 18.1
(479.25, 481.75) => -0.03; 19.6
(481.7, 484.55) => 0.00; 19.4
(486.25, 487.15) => 0.09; 17.3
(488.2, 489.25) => 0.03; 18.8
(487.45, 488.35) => 0.01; 19.1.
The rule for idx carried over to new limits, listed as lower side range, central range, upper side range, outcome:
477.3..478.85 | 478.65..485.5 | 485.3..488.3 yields -0.054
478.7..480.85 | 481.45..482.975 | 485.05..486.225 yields -0.092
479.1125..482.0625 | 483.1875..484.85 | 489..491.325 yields 0.026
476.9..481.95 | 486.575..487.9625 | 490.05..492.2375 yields 0.037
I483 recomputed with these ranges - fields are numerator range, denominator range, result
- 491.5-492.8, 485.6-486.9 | 1.18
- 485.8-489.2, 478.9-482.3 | 0.90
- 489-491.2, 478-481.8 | 0.98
